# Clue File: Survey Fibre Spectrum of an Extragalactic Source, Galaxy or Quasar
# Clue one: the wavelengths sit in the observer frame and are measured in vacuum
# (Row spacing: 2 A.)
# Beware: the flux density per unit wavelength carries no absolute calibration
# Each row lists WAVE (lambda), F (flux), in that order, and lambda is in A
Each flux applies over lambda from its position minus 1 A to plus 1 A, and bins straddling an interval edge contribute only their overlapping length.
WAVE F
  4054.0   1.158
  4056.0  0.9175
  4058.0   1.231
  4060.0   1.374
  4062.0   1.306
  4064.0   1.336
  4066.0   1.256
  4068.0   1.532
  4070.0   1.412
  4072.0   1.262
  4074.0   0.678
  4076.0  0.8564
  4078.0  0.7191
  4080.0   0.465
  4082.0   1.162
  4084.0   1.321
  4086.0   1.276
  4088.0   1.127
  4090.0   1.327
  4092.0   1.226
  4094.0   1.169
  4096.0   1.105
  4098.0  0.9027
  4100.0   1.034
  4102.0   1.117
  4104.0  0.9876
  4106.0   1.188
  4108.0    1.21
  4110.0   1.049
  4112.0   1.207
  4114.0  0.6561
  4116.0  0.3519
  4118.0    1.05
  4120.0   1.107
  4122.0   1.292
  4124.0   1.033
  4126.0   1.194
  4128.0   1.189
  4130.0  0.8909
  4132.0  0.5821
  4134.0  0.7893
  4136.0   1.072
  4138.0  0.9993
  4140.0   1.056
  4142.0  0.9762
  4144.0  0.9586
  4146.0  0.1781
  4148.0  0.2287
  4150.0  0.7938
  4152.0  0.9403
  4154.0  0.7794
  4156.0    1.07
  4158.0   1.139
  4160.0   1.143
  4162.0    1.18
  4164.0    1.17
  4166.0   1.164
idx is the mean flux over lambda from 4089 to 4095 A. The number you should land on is 1.24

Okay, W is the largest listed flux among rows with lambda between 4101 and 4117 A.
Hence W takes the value 1.21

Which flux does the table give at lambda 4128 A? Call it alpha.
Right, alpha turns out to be 1.189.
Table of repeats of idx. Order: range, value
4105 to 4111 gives 1.15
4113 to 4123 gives 0.891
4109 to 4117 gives 0.816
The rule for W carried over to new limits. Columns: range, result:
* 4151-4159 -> 1.139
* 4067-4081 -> 1.532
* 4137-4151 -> 1.056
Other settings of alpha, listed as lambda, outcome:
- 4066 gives 1.256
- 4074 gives 0.678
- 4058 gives 1.231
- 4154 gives 0.7794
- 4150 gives 0.7938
